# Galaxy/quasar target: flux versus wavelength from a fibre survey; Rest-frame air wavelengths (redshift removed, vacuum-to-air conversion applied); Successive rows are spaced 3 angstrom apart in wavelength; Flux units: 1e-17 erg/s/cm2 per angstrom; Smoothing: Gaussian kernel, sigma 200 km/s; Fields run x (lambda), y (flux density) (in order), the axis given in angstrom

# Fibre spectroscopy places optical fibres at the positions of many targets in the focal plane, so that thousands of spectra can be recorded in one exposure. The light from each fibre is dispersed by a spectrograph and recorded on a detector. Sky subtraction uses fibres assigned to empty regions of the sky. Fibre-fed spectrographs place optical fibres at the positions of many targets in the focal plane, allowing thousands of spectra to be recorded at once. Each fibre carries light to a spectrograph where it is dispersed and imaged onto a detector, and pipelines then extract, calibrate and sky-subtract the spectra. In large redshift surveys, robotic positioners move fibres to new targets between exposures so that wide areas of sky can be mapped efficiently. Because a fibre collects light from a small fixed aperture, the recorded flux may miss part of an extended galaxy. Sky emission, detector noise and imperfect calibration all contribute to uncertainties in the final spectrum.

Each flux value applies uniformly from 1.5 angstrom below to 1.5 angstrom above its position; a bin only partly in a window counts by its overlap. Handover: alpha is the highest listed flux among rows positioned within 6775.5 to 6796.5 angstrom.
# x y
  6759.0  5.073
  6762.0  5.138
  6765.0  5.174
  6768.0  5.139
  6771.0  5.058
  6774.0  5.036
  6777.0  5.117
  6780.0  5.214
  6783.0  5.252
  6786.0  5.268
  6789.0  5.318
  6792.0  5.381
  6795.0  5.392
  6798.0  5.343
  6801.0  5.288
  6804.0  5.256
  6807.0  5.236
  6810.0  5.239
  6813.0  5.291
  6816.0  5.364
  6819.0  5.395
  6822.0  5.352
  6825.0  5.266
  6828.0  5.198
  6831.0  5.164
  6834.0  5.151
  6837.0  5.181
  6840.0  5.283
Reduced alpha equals 5.392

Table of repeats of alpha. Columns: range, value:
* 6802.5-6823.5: 5.395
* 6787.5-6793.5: 5.381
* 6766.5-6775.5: 5.139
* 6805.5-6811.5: 5.239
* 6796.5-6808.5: 5.343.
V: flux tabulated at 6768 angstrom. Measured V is 5.139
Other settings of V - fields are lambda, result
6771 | 5.058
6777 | 5.117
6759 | 5.073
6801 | 5.288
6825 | 5.266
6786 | 5.268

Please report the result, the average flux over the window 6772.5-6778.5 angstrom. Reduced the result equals 5.08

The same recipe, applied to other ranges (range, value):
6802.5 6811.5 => 5.24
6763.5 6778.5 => 5.1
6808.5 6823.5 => 5.33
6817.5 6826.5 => 5.34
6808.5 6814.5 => 5.26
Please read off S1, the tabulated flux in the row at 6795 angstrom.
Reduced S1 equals 5.392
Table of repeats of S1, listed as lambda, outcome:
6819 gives 5.395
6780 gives 5.214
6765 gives 5.174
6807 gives 5.236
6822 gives 5.352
